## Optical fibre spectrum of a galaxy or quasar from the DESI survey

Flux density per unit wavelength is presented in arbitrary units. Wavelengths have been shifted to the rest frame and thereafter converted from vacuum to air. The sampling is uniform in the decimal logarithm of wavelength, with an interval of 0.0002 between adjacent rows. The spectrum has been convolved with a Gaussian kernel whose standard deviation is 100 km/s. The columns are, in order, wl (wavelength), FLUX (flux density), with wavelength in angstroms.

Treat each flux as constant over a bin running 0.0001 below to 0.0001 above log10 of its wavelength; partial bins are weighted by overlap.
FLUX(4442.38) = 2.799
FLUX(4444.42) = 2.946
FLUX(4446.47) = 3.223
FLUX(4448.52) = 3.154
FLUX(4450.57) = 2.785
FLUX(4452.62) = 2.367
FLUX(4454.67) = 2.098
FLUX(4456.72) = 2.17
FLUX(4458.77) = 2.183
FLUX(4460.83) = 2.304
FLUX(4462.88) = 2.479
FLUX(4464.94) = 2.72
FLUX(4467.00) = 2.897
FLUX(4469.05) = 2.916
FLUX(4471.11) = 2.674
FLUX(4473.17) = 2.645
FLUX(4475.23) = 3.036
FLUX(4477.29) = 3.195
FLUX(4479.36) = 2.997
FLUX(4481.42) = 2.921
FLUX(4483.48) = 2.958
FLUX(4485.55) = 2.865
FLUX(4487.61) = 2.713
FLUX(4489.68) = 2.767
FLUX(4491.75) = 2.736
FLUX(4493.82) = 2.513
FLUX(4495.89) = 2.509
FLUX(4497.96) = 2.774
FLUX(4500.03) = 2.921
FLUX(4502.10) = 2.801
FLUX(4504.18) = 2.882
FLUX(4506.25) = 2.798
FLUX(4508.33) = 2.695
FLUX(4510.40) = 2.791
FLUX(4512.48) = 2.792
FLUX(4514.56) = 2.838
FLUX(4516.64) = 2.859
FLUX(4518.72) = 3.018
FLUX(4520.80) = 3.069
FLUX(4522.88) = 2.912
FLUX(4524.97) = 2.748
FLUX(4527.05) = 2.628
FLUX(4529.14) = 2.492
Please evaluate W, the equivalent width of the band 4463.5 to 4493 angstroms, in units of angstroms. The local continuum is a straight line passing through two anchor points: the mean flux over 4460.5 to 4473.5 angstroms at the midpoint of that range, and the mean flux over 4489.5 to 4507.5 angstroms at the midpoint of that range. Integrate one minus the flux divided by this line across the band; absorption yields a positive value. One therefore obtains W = -1.6 angstroms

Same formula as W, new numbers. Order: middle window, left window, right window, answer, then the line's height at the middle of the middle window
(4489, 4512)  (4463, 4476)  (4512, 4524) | 1.0 angstroms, 2.87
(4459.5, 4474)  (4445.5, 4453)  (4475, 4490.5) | 1.4 angstroms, 2.93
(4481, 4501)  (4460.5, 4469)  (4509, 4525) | 0.1 angstroms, 2.77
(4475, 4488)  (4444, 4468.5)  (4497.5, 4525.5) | -1.2 angstroms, 2.72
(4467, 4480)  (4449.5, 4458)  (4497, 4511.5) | -1.9 angstroms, 2.53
